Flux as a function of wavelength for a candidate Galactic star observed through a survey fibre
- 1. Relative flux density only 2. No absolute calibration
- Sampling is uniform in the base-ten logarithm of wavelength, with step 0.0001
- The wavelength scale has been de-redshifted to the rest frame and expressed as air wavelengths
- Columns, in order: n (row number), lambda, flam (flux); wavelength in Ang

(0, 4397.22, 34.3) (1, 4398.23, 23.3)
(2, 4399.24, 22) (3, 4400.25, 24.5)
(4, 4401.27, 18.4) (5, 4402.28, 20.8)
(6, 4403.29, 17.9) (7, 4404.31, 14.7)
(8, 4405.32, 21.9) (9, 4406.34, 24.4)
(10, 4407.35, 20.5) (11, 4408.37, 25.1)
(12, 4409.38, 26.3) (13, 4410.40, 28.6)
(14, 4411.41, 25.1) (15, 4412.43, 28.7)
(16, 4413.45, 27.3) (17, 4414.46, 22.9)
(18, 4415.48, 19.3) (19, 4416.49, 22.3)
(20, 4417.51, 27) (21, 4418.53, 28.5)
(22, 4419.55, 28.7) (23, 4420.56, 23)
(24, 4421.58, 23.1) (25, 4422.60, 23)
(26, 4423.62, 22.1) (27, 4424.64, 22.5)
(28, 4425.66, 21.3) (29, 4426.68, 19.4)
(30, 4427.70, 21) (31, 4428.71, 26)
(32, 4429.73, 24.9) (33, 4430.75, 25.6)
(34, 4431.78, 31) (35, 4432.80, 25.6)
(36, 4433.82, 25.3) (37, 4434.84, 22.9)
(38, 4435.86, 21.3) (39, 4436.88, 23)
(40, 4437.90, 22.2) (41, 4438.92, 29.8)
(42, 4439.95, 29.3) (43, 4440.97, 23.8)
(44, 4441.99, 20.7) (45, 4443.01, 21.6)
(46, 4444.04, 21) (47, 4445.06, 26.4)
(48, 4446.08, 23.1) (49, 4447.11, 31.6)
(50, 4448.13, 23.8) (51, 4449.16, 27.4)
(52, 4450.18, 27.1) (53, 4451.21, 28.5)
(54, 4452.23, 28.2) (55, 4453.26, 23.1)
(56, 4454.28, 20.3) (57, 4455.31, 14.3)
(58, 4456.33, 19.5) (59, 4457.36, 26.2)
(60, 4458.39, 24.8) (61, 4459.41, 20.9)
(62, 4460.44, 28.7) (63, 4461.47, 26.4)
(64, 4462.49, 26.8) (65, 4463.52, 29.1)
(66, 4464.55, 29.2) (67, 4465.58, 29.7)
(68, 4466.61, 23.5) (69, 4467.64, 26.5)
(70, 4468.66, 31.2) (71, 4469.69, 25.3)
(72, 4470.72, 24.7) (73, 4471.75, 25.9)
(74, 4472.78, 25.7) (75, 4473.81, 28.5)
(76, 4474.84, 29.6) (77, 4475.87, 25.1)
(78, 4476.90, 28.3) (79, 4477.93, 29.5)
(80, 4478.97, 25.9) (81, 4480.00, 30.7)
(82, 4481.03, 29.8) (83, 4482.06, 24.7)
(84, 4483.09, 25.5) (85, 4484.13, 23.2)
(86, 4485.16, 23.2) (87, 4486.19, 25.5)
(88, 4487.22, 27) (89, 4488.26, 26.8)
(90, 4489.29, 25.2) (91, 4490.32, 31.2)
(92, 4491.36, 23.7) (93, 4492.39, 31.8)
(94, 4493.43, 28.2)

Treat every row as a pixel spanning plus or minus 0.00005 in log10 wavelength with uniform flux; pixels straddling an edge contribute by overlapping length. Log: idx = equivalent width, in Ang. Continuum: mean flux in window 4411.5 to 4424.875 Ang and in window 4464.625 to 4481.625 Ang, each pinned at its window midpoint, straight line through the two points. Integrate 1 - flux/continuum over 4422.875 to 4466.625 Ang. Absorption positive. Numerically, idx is 2.3 Ang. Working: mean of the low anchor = 24.5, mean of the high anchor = 27.5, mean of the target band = 24.6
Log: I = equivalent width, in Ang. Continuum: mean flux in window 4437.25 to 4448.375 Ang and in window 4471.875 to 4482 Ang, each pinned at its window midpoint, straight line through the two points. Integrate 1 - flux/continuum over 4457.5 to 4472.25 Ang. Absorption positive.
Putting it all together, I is 0.1 Ang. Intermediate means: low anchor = 24.9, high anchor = 27.9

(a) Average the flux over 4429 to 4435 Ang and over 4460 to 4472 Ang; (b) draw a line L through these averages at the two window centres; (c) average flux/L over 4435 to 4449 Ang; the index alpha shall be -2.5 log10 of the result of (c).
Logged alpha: 0.083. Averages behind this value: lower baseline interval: 26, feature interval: 24.5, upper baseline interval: 27.3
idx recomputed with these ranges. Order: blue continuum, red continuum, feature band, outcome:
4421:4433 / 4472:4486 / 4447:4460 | 0.62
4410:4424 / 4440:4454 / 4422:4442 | 0.76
